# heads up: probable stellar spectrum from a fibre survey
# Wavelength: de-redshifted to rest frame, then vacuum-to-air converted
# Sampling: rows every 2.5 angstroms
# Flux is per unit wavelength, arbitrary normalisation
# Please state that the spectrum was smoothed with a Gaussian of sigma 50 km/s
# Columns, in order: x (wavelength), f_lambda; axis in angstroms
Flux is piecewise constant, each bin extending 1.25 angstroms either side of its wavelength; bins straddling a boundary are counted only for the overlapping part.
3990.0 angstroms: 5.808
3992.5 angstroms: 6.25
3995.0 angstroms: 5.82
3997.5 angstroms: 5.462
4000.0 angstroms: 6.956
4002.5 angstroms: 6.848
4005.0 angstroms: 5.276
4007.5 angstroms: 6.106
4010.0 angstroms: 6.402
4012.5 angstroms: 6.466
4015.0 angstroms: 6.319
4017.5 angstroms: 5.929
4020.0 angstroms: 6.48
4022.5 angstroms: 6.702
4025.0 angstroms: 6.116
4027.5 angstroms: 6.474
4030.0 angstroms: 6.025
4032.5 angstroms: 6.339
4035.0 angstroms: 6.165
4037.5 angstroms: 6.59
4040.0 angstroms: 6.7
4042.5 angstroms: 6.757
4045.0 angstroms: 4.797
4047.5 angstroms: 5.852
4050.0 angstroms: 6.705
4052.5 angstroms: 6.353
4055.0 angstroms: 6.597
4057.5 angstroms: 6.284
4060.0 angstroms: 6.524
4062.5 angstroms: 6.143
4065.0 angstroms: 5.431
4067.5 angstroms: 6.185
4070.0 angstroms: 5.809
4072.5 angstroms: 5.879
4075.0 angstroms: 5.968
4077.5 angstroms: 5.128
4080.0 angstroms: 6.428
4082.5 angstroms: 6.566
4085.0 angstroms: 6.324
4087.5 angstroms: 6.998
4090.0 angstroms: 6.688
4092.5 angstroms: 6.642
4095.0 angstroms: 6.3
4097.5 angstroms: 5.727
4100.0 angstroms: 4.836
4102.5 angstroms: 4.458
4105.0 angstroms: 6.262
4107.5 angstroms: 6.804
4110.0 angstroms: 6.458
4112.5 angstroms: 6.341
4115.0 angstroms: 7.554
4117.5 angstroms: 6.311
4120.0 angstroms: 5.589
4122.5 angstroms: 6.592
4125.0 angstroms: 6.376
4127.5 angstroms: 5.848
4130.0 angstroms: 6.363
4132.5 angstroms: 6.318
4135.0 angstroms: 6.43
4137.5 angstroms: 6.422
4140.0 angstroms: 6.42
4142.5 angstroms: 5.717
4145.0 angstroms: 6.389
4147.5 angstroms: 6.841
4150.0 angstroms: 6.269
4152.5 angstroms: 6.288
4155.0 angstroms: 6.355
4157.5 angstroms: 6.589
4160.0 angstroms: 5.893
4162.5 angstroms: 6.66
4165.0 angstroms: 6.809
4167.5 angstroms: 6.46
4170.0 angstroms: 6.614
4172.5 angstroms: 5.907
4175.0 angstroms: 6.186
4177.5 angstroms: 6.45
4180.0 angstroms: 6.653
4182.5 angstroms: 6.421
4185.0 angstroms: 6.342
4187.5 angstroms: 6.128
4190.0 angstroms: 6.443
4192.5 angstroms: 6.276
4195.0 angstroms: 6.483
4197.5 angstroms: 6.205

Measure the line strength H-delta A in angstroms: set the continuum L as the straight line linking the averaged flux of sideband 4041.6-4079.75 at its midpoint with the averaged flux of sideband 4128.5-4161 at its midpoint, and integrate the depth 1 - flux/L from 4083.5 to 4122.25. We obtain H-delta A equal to -0.3 angstroms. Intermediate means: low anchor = 6.03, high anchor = 6.33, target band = 6.23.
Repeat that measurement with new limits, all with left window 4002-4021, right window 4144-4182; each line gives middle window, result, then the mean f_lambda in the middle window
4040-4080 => 1.3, 6.06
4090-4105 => 1.4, 5.74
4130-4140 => 0.0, 6.39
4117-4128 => 0.4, 6.15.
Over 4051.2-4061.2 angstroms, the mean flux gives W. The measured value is 6.44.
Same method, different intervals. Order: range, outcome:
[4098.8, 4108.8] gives 5.6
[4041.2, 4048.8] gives 5.81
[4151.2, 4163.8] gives 6.36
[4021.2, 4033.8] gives 6.33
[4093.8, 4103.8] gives 5.33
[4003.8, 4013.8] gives 6.07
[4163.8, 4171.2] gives 6.63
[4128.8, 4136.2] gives 6.37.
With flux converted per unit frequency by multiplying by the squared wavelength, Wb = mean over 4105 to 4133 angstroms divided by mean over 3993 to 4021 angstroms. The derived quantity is 1.09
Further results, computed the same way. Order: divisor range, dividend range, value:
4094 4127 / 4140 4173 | 1.07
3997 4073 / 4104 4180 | 1.08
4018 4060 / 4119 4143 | 1.03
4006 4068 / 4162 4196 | 1.10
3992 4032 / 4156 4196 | 1.11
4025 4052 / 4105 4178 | 1.08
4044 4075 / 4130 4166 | 1.10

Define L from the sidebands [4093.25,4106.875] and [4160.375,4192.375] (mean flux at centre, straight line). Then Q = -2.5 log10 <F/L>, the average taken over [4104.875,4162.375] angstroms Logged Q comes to -0.07 mag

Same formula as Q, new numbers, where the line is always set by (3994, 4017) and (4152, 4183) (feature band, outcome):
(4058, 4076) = 0.046 mag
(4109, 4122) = -0.021 mag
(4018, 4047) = -0.008 mag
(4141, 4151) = 0.012 mag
